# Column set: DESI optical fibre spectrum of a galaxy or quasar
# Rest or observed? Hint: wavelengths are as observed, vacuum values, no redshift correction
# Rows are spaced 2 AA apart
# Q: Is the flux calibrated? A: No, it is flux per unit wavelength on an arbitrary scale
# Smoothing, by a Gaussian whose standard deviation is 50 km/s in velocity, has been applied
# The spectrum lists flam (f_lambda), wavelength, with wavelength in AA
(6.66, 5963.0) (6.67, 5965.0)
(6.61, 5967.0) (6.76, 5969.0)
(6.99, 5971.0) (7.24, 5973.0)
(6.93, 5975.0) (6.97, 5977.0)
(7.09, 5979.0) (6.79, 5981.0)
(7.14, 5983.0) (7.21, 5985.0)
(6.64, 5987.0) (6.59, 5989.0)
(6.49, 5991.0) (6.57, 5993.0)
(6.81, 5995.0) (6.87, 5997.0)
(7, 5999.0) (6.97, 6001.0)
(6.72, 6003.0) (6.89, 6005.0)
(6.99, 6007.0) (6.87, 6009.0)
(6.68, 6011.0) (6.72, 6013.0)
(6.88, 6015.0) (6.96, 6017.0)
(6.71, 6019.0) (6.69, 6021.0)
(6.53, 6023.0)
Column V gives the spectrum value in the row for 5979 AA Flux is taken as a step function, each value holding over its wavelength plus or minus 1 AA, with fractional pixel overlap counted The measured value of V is 7.09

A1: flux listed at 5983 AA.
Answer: 7.14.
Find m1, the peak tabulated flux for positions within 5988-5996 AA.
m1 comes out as 6.81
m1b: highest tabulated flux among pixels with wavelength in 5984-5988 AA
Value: 7.21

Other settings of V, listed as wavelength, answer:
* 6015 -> 6.88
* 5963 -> 6.66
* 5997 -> 6.87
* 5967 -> 6.61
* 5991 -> 6.49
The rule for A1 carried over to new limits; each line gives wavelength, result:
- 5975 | 6.93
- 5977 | 6.97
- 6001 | 6.97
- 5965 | 6.67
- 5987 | 6.64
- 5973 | 7.24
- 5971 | 6.99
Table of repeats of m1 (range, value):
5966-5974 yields 7.24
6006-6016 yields 6.99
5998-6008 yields 7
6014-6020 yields 6.96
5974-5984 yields 7.14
